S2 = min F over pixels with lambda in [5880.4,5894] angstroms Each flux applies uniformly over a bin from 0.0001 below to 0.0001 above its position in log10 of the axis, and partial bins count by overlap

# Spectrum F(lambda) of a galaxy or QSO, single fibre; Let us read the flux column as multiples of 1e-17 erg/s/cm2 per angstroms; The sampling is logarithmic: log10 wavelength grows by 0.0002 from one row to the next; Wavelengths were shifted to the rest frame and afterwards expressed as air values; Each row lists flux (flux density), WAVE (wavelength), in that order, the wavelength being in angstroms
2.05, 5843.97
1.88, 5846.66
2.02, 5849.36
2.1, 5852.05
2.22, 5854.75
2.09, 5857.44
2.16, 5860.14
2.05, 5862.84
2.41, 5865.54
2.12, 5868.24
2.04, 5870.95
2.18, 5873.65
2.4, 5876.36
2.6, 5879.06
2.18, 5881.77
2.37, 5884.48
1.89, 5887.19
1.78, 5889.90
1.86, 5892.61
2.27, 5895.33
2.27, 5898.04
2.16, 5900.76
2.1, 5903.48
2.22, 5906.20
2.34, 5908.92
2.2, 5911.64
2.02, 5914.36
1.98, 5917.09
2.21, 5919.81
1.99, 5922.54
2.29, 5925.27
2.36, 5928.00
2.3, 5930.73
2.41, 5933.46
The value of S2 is 1.78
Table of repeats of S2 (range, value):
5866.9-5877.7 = 2.04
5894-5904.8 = 2.1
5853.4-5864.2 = 2.05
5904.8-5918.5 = 1.98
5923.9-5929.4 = 2.29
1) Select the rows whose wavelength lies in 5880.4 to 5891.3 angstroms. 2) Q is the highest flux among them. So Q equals 2.37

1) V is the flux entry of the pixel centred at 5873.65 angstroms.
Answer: 2.18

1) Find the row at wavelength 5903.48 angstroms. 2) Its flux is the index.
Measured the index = 2.1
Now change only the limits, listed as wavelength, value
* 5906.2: 2.22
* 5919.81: 2.21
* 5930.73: 2.3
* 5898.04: 2.27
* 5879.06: 2.6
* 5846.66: 1.88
